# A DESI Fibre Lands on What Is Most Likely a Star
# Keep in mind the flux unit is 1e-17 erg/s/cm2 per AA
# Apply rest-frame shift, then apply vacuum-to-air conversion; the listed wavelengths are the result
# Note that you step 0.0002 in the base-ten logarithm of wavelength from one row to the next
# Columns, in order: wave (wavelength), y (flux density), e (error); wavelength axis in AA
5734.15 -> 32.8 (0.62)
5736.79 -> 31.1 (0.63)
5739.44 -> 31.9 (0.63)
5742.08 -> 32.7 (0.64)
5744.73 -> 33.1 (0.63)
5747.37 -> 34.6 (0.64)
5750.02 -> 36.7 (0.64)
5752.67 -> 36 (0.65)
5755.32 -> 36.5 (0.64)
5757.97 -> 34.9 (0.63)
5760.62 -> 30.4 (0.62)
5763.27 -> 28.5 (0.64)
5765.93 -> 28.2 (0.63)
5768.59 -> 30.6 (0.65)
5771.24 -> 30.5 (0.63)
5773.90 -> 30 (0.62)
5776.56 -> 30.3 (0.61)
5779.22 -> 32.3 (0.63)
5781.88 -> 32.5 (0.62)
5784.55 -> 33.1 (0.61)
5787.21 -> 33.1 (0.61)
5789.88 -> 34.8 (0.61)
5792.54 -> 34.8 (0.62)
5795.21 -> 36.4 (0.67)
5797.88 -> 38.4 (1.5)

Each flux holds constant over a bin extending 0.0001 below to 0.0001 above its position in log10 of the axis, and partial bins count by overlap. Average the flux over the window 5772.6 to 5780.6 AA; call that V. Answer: 30.9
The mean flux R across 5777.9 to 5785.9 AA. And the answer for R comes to 32.6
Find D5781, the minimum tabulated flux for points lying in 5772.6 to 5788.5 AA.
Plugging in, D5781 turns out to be 30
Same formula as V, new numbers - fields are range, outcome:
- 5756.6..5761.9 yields 32.7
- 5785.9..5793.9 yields 34.2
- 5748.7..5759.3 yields 36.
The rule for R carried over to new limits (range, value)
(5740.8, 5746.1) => 32.9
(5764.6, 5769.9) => 29.4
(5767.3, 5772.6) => 30.6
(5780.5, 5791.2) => 33.4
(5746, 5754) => 35.8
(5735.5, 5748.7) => 32.7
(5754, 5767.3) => 31.7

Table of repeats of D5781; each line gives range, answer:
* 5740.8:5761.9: 30.4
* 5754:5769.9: 28.2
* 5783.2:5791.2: 33.1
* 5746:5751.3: 34.6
